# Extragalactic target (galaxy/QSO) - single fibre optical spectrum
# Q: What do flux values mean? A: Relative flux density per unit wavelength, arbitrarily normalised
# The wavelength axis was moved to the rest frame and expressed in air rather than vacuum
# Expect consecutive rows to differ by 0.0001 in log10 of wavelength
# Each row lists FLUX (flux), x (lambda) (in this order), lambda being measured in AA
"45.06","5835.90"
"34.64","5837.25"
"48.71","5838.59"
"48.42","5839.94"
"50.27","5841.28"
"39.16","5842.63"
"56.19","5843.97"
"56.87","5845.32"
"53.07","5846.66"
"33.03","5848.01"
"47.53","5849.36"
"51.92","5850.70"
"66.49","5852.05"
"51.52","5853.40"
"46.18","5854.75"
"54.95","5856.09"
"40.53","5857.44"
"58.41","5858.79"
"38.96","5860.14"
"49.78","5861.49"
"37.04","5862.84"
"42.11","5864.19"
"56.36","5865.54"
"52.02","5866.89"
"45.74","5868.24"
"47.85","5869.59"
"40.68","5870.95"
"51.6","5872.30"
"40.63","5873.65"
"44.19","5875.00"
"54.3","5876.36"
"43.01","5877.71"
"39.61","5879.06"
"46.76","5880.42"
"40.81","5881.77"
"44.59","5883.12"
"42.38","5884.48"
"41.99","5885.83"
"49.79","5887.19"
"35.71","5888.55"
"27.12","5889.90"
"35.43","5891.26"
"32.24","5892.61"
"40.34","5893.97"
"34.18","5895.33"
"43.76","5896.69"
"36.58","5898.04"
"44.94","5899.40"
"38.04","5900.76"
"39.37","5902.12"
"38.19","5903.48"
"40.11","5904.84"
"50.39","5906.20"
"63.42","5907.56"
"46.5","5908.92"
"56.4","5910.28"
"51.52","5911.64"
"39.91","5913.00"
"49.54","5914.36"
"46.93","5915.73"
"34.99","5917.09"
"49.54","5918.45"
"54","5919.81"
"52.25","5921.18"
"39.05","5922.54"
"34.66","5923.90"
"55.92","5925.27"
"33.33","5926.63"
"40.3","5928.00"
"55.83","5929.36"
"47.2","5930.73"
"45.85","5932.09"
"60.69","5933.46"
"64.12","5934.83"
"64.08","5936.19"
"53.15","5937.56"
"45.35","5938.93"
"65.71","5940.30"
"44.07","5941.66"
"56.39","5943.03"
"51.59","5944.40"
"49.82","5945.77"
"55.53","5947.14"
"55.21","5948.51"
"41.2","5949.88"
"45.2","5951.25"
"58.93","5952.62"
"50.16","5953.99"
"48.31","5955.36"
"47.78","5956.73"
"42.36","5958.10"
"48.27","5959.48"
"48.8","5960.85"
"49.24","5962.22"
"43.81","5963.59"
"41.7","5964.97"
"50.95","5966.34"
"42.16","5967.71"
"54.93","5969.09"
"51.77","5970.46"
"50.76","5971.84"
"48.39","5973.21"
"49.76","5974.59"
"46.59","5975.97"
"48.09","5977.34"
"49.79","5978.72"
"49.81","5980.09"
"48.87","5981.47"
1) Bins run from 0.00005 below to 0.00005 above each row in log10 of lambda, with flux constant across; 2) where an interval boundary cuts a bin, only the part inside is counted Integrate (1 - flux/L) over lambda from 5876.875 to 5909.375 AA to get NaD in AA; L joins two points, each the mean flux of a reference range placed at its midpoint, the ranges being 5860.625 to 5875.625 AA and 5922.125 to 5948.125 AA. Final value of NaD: 4.3 AA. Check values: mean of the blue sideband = 46.1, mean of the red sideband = 50.8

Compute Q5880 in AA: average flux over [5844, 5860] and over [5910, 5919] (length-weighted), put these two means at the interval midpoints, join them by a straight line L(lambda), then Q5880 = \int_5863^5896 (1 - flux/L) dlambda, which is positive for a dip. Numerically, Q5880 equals 4.2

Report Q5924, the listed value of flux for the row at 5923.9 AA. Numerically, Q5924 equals 34.66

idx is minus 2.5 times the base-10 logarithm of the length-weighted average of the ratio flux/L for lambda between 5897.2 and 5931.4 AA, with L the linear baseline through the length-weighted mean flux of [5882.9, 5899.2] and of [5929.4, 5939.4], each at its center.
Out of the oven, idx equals 0.03 mag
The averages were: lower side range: 38.7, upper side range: 54.6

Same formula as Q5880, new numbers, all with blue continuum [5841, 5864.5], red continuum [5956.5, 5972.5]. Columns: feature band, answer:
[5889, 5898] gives 2.4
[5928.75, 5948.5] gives -2.6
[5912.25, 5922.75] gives 0.4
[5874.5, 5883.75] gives 0.7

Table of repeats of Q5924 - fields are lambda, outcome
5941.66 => 44.07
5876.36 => 54.3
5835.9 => 45.06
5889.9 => 27.12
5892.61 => 32.24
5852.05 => 66.49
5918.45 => 49.54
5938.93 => 45.35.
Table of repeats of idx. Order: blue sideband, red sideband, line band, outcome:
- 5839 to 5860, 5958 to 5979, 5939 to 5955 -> -0.07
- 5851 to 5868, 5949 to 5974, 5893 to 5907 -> 0.20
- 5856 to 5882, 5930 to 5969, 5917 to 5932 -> 0.08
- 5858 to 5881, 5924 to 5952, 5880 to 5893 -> 0.19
